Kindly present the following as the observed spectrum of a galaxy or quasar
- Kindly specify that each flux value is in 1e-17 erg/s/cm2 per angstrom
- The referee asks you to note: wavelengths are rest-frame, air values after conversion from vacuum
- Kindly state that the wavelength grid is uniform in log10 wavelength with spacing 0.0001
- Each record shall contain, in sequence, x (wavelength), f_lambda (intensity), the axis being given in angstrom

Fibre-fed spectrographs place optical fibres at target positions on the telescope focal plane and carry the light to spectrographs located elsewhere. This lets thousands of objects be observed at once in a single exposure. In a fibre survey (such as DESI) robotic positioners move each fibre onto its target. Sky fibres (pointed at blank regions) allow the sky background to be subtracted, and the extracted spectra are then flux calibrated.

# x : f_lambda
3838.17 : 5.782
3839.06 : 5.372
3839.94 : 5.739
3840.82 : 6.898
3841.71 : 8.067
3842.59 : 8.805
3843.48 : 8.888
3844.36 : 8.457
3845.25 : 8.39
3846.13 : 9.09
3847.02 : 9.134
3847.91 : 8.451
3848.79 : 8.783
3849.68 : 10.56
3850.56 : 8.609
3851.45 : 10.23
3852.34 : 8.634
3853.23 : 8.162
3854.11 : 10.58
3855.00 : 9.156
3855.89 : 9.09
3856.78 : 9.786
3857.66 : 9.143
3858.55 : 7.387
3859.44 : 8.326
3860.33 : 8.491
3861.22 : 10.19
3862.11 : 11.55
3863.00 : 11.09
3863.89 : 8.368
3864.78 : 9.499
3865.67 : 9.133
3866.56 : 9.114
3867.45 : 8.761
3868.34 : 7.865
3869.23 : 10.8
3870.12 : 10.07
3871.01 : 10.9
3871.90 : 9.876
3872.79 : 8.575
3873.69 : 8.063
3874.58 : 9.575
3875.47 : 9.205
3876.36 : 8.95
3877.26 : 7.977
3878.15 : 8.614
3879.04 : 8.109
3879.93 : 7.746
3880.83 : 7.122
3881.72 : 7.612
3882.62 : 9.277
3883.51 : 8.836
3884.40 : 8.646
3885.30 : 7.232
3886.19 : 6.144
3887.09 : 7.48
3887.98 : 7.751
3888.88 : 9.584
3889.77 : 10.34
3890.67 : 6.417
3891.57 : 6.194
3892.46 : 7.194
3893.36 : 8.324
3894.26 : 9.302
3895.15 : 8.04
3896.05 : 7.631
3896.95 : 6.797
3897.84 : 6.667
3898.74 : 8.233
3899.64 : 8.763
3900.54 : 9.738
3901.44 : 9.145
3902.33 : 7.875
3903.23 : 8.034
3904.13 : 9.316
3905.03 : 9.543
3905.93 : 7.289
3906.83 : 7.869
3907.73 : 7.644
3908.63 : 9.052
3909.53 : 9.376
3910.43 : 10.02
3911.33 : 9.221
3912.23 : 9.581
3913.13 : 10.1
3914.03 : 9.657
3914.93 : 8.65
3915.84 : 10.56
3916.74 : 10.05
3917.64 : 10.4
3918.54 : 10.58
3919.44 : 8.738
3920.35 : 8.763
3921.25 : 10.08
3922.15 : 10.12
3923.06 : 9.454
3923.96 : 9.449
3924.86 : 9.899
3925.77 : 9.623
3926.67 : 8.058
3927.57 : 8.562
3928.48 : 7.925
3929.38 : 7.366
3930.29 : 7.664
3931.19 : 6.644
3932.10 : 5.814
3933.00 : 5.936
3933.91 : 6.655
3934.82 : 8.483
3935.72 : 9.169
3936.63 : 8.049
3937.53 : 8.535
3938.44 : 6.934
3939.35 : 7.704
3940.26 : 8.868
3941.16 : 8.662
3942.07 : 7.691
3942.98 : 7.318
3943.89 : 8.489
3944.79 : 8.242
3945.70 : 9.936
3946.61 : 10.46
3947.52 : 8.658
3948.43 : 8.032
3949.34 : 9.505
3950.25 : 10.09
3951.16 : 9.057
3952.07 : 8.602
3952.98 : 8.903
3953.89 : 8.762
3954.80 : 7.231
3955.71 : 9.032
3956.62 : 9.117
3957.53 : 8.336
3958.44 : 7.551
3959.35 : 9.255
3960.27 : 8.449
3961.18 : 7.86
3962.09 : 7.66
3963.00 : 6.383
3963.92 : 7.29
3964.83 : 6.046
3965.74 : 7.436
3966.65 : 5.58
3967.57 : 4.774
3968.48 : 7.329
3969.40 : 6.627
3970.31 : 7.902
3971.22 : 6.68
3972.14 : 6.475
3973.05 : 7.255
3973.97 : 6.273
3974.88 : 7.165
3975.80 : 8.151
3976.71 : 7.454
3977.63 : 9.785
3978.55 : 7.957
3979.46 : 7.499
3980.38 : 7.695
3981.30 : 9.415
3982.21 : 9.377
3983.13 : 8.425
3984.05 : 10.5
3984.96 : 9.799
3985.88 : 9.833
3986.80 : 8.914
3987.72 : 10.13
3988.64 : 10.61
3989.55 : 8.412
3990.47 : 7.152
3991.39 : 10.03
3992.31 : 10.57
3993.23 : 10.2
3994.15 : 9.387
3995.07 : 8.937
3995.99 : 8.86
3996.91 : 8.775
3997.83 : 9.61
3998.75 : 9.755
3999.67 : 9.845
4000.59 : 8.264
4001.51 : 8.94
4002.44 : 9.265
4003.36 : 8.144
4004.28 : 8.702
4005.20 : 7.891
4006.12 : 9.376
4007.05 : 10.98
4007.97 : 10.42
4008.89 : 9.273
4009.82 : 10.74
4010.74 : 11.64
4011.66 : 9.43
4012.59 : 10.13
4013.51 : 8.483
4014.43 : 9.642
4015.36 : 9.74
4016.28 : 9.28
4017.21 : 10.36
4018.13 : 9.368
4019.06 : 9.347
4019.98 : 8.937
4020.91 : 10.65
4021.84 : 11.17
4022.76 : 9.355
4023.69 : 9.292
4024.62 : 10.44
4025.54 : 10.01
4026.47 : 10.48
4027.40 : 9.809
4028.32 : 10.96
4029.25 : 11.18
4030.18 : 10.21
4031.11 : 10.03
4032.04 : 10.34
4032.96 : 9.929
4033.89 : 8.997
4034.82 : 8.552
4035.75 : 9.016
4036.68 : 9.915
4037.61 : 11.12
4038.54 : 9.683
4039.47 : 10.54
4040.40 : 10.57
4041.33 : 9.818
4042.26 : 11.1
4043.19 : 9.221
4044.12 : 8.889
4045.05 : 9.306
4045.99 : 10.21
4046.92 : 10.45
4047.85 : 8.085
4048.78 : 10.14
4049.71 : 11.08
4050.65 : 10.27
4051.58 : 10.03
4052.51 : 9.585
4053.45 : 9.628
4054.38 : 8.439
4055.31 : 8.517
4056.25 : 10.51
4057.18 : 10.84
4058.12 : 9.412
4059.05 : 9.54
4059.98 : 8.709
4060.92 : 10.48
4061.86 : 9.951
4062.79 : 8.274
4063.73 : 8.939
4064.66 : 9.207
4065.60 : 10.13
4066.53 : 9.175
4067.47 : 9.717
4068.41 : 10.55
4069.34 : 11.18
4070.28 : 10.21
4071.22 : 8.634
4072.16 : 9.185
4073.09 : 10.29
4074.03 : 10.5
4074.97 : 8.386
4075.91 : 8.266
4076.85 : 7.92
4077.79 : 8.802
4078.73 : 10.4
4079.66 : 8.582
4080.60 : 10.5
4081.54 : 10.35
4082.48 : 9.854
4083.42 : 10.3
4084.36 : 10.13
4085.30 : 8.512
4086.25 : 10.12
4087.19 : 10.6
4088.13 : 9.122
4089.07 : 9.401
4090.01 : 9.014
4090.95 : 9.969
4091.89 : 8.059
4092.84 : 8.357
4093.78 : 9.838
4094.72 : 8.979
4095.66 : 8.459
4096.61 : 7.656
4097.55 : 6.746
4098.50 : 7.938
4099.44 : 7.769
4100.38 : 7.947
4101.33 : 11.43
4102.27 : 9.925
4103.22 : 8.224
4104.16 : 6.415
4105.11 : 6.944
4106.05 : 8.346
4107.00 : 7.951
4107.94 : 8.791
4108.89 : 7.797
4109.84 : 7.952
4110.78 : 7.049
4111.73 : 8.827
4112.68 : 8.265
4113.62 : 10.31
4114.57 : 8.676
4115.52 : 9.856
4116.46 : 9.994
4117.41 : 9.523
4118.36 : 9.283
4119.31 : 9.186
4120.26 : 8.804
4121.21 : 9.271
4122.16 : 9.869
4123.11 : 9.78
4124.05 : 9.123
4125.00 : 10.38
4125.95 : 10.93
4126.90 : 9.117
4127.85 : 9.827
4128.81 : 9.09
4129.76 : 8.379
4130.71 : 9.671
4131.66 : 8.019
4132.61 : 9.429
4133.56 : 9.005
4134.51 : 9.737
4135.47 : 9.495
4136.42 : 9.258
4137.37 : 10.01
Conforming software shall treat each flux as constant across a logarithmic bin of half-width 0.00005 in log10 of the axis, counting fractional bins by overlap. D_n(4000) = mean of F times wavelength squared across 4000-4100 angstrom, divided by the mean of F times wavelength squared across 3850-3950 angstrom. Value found 1.19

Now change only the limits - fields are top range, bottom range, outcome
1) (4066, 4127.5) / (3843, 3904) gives 1.17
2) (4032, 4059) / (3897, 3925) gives 1.15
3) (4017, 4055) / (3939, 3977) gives 1.30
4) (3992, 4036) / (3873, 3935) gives 1.21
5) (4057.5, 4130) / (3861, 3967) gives 1.17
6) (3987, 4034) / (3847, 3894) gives 1.18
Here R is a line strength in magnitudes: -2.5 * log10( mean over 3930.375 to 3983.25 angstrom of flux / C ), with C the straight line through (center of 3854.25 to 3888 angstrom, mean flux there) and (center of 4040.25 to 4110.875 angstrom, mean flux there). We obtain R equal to 0.14 mag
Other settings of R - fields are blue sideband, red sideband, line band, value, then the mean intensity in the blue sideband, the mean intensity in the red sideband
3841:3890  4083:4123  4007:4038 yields -0.126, 8.9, 8.85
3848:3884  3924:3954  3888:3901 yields 0.093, 9.09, 8.32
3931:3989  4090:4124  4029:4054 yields -0.174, 8.1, 8.7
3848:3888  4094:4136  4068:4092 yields -0.084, 8.92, 8.87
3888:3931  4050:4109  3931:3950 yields 0.092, 8.76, 9.21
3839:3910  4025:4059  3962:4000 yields 0.142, 8.6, 9.91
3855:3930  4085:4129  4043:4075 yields -0.090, 8.81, 8.92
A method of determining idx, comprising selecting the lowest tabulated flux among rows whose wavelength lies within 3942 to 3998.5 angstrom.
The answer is 4.774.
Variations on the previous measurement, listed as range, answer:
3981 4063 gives 7.152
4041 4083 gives 7.92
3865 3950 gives 5.814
